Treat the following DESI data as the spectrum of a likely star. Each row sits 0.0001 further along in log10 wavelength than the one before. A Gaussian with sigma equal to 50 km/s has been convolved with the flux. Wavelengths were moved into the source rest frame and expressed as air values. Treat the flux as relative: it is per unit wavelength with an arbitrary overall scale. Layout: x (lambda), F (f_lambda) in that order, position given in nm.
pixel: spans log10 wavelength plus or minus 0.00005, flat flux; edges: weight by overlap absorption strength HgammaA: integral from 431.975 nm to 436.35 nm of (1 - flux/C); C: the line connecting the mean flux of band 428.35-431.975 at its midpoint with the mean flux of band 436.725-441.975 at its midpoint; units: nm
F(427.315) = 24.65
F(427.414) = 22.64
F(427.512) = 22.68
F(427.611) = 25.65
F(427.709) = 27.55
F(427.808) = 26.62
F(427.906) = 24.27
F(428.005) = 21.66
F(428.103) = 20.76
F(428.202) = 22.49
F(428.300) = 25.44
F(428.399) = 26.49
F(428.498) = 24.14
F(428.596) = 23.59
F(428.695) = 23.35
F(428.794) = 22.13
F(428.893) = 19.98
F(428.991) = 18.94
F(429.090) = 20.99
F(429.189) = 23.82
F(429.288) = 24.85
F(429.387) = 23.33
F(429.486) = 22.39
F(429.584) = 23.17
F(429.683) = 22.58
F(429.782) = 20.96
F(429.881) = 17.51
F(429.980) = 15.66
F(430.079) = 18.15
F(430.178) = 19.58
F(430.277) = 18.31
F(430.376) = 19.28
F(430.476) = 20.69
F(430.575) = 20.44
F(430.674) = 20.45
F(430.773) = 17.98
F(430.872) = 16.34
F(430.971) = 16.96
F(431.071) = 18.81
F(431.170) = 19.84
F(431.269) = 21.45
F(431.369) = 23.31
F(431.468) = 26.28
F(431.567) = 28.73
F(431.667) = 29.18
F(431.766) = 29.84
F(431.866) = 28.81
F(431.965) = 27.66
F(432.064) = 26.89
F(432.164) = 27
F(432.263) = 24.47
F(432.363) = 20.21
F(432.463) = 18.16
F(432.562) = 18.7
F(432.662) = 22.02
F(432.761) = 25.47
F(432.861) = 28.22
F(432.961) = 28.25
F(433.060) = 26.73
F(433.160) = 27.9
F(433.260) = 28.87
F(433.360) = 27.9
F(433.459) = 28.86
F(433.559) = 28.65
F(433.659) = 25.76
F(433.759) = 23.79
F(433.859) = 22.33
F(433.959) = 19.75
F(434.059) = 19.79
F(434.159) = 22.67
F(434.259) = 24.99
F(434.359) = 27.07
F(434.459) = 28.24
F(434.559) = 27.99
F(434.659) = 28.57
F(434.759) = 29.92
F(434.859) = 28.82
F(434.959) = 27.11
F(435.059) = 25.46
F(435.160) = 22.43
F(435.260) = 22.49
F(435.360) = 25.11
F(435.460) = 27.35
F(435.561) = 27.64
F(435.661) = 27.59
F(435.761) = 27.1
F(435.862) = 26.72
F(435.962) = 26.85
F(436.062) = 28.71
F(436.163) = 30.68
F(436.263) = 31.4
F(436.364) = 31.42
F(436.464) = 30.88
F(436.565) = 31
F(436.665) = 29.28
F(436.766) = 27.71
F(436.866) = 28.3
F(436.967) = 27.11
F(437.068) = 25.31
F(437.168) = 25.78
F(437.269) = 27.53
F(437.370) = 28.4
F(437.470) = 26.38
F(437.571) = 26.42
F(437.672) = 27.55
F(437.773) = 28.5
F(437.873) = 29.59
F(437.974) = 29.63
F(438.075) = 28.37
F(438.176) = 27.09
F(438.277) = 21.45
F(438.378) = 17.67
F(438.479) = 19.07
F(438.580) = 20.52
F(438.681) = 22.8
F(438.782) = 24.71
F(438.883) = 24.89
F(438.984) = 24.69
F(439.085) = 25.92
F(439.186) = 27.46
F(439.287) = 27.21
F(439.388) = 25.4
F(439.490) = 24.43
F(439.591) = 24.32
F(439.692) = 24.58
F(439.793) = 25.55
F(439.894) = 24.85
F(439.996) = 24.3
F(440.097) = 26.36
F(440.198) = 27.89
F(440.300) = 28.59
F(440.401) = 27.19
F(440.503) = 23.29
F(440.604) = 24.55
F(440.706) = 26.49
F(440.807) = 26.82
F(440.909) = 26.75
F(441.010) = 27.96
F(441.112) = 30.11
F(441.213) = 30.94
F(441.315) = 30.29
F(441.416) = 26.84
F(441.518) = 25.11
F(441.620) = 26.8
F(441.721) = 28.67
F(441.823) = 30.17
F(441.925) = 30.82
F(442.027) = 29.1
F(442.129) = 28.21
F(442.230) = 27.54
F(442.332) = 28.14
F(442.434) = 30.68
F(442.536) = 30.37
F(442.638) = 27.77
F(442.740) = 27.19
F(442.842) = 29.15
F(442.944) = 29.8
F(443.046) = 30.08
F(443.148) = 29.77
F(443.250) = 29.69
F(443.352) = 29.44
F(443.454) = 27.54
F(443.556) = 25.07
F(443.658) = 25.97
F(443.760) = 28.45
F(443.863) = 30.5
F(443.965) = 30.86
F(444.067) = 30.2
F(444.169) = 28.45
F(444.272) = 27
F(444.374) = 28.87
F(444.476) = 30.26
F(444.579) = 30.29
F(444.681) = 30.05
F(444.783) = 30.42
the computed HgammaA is -0.38 nm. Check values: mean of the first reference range 22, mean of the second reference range 26.3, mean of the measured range 26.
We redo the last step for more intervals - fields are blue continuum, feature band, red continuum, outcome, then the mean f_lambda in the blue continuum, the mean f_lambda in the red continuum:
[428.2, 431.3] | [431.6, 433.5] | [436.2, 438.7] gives -0.248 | 20.9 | 26.8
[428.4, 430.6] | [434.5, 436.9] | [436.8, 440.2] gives -0.369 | 21.2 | 25.6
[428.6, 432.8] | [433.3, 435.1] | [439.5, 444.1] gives -0.161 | 22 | 27.9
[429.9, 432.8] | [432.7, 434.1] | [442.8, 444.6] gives -0.164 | 22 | 28.9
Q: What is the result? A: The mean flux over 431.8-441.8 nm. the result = 26.3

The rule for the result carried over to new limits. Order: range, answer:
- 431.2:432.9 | 25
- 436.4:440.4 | 26.1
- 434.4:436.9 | 28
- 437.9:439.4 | 24.5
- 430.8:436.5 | 25.7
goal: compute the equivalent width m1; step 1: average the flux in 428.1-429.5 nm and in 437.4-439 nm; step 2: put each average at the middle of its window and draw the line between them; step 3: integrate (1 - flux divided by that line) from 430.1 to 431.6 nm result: 0.19 nm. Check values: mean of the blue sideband 22.9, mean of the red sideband 25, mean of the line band 20.4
